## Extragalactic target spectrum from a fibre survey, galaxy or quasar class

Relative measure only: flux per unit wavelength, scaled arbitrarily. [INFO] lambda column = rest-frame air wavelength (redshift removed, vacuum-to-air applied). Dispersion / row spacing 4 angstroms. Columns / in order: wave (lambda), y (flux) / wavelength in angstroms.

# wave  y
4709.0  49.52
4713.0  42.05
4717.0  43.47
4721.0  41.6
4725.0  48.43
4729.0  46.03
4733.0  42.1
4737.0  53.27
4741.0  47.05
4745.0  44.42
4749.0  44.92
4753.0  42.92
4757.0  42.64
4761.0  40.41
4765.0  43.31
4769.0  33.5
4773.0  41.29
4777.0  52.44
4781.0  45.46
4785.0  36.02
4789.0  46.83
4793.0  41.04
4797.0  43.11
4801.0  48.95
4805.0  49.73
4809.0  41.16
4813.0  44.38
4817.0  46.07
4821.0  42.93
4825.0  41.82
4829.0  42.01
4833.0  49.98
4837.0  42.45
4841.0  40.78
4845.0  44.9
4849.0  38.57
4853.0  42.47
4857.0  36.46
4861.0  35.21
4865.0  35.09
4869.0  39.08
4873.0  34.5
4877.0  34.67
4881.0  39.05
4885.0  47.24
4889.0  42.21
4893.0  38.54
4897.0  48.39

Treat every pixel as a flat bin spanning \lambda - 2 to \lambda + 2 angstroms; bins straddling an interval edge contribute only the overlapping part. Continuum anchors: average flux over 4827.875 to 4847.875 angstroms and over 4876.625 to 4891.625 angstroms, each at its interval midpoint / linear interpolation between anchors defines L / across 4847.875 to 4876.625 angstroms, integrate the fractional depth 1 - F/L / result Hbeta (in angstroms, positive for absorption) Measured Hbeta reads 3.7 angstroms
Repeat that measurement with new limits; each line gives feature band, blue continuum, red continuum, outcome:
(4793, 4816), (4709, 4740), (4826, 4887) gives -1.51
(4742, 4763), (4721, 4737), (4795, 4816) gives 1.19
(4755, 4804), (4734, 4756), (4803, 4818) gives 2.82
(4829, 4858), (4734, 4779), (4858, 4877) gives -3.64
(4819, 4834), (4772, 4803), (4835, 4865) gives -0.82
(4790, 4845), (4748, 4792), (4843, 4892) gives -4.51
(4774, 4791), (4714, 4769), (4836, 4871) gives -1.01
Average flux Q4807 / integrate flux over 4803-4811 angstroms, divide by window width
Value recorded 45.4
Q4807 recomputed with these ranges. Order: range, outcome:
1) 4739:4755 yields 44.8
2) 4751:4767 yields 42.3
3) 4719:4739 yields 46.3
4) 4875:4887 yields 40.3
